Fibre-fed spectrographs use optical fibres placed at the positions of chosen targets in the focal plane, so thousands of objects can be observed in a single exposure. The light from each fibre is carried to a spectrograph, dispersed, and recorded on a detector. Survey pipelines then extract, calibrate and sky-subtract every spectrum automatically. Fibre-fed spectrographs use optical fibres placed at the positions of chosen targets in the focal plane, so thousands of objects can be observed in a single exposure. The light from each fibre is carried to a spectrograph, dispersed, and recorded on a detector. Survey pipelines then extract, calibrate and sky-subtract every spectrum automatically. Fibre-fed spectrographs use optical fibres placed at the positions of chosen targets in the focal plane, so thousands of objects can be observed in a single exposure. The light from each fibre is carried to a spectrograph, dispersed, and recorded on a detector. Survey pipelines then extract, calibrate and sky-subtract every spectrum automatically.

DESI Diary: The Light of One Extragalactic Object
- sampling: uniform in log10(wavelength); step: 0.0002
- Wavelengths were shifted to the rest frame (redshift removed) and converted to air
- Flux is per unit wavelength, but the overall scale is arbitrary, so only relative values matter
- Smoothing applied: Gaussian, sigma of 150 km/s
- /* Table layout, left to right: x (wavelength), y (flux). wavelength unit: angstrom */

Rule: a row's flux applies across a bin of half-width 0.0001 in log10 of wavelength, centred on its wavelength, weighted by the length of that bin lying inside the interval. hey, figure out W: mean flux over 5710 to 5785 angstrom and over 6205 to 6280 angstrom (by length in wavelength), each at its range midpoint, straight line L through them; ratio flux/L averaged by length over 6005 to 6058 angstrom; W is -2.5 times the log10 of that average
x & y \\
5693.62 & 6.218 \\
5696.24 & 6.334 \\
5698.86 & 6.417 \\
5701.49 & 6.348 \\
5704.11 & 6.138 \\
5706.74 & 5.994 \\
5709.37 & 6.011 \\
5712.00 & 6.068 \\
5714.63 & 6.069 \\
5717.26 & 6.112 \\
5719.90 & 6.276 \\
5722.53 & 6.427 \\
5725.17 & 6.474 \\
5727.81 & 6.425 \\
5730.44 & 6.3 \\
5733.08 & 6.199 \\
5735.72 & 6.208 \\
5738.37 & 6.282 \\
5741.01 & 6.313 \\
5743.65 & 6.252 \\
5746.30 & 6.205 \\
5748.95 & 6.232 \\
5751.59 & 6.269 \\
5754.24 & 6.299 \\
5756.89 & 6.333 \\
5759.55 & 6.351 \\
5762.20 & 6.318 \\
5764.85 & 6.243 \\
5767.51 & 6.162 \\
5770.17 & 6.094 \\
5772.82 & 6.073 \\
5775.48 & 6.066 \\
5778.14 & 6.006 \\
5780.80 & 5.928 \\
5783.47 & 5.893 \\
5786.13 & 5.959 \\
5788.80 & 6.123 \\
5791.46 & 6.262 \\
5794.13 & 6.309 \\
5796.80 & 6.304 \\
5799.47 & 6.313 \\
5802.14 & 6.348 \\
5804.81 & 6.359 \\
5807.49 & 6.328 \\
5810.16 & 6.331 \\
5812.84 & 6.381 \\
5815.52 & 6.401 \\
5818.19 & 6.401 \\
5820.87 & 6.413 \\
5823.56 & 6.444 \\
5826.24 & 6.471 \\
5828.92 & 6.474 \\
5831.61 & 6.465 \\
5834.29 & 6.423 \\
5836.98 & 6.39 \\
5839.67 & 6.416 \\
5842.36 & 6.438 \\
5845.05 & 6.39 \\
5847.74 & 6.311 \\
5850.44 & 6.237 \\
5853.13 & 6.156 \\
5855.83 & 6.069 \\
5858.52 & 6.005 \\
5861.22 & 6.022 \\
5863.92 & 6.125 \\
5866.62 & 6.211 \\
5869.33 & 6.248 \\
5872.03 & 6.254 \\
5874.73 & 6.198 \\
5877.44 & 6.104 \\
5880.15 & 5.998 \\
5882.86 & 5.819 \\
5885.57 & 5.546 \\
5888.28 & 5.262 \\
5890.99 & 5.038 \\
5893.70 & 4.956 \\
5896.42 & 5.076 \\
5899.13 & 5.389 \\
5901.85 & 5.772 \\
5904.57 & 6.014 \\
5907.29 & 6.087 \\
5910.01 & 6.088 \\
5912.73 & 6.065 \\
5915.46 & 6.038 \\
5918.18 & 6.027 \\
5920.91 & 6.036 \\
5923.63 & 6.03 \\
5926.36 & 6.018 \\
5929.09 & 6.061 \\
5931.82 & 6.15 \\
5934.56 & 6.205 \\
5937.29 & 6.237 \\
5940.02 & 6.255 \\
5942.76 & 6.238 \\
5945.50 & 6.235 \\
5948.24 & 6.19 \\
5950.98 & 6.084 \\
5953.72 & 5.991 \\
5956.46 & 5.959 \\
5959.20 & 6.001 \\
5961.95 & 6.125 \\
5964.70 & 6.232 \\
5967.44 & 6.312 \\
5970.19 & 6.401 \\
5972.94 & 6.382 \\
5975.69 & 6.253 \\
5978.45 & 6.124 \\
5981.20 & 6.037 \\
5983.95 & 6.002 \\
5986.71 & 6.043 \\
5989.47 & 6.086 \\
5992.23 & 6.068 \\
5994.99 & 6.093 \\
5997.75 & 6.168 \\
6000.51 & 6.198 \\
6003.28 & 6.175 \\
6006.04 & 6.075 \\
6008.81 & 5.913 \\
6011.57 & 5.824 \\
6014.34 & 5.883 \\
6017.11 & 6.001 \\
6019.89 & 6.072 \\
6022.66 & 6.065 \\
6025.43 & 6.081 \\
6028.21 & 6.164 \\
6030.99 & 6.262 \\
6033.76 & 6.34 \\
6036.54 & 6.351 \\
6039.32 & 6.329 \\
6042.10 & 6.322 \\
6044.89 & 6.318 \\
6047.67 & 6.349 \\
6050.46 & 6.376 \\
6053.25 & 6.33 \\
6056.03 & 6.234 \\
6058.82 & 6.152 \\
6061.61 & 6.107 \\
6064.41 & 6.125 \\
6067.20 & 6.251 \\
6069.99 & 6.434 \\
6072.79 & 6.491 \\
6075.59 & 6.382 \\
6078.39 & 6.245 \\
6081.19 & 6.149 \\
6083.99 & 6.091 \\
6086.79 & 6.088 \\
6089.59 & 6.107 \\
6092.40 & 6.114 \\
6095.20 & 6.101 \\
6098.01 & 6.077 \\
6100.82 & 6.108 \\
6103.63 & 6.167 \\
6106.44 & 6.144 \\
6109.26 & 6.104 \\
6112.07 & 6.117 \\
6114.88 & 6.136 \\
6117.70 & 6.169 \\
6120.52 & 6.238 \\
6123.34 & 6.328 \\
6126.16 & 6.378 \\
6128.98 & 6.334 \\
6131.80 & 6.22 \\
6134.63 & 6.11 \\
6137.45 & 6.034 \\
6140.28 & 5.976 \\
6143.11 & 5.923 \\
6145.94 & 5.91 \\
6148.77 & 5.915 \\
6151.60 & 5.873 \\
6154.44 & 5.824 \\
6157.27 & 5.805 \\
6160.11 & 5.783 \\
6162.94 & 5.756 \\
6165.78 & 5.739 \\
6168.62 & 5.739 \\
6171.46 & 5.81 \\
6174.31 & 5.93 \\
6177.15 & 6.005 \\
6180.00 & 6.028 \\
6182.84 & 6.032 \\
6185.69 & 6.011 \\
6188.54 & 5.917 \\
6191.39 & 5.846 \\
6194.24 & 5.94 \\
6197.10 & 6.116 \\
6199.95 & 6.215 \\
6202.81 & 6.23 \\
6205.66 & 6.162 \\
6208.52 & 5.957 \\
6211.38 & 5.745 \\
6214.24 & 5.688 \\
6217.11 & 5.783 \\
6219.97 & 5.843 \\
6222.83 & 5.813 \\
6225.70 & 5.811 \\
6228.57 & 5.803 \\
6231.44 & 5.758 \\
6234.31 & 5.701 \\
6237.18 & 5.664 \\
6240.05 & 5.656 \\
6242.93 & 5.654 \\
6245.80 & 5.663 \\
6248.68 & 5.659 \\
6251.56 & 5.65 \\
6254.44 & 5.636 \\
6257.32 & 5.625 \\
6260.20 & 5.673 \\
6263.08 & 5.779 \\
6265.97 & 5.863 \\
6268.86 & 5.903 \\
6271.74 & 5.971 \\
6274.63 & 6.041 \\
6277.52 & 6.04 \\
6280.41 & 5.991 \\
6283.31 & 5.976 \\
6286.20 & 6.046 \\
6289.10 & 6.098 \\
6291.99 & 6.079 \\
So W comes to -0.04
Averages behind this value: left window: 6.21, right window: 5.79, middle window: 6.17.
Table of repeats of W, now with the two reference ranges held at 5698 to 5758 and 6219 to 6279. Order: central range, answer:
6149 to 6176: 0.007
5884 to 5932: 0.060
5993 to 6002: -0.026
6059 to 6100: -0.048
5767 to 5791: 0.028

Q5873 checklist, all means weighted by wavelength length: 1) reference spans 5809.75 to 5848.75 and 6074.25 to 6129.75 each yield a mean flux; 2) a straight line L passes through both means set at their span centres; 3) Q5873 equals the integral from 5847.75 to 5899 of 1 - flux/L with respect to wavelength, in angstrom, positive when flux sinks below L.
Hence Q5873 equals 4.2 angstrom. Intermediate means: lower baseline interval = 6.41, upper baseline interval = 6.18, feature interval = 5.85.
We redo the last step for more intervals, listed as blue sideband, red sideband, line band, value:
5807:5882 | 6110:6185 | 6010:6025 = 0.4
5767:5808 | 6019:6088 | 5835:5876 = -0.4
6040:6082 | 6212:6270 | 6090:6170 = 0.4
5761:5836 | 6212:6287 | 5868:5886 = 0.4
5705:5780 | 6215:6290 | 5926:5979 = -1.1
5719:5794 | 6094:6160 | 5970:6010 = 0.0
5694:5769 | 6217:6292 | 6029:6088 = -2.9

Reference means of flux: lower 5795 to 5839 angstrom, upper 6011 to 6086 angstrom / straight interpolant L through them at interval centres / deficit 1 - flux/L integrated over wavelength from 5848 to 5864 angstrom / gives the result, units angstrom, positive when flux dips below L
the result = 0.6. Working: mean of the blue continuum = 6.39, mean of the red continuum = 6.22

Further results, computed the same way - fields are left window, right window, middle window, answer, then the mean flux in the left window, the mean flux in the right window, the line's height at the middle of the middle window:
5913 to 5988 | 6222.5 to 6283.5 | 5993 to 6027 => 0.1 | 6.13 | 5.78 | 6.07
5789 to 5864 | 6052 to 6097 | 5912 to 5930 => 0.7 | 6.32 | 6.21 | 6.28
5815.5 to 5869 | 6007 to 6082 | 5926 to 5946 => 0.3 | 6.31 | 6.21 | 6.26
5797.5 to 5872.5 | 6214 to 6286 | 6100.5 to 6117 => -0.4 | 6.32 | 5.79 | 5.97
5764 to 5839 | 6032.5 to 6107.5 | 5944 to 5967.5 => 0.5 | 6.26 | 6.23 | 6.25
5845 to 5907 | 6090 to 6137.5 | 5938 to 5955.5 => -0.6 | 5.87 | 6.17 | 5.96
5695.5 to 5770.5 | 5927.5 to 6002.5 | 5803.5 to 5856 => -1.4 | 6.25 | 6.15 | 6.21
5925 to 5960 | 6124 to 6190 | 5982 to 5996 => 0.1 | 6.13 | 5.96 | 6.09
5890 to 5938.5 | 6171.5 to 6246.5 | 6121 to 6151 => -1.2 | 5.85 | 5.88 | 5.88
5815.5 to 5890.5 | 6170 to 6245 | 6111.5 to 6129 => -0.8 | 6.19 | 5.89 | 5.96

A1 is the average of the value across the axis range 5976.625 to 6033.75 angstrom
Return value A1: 6.07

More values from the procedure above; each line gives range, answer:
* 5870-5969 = 5.95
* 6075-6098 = 6.15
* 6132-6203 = 5.94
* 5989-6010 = 6.1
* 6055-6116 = 6.18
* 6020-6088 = 6.25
